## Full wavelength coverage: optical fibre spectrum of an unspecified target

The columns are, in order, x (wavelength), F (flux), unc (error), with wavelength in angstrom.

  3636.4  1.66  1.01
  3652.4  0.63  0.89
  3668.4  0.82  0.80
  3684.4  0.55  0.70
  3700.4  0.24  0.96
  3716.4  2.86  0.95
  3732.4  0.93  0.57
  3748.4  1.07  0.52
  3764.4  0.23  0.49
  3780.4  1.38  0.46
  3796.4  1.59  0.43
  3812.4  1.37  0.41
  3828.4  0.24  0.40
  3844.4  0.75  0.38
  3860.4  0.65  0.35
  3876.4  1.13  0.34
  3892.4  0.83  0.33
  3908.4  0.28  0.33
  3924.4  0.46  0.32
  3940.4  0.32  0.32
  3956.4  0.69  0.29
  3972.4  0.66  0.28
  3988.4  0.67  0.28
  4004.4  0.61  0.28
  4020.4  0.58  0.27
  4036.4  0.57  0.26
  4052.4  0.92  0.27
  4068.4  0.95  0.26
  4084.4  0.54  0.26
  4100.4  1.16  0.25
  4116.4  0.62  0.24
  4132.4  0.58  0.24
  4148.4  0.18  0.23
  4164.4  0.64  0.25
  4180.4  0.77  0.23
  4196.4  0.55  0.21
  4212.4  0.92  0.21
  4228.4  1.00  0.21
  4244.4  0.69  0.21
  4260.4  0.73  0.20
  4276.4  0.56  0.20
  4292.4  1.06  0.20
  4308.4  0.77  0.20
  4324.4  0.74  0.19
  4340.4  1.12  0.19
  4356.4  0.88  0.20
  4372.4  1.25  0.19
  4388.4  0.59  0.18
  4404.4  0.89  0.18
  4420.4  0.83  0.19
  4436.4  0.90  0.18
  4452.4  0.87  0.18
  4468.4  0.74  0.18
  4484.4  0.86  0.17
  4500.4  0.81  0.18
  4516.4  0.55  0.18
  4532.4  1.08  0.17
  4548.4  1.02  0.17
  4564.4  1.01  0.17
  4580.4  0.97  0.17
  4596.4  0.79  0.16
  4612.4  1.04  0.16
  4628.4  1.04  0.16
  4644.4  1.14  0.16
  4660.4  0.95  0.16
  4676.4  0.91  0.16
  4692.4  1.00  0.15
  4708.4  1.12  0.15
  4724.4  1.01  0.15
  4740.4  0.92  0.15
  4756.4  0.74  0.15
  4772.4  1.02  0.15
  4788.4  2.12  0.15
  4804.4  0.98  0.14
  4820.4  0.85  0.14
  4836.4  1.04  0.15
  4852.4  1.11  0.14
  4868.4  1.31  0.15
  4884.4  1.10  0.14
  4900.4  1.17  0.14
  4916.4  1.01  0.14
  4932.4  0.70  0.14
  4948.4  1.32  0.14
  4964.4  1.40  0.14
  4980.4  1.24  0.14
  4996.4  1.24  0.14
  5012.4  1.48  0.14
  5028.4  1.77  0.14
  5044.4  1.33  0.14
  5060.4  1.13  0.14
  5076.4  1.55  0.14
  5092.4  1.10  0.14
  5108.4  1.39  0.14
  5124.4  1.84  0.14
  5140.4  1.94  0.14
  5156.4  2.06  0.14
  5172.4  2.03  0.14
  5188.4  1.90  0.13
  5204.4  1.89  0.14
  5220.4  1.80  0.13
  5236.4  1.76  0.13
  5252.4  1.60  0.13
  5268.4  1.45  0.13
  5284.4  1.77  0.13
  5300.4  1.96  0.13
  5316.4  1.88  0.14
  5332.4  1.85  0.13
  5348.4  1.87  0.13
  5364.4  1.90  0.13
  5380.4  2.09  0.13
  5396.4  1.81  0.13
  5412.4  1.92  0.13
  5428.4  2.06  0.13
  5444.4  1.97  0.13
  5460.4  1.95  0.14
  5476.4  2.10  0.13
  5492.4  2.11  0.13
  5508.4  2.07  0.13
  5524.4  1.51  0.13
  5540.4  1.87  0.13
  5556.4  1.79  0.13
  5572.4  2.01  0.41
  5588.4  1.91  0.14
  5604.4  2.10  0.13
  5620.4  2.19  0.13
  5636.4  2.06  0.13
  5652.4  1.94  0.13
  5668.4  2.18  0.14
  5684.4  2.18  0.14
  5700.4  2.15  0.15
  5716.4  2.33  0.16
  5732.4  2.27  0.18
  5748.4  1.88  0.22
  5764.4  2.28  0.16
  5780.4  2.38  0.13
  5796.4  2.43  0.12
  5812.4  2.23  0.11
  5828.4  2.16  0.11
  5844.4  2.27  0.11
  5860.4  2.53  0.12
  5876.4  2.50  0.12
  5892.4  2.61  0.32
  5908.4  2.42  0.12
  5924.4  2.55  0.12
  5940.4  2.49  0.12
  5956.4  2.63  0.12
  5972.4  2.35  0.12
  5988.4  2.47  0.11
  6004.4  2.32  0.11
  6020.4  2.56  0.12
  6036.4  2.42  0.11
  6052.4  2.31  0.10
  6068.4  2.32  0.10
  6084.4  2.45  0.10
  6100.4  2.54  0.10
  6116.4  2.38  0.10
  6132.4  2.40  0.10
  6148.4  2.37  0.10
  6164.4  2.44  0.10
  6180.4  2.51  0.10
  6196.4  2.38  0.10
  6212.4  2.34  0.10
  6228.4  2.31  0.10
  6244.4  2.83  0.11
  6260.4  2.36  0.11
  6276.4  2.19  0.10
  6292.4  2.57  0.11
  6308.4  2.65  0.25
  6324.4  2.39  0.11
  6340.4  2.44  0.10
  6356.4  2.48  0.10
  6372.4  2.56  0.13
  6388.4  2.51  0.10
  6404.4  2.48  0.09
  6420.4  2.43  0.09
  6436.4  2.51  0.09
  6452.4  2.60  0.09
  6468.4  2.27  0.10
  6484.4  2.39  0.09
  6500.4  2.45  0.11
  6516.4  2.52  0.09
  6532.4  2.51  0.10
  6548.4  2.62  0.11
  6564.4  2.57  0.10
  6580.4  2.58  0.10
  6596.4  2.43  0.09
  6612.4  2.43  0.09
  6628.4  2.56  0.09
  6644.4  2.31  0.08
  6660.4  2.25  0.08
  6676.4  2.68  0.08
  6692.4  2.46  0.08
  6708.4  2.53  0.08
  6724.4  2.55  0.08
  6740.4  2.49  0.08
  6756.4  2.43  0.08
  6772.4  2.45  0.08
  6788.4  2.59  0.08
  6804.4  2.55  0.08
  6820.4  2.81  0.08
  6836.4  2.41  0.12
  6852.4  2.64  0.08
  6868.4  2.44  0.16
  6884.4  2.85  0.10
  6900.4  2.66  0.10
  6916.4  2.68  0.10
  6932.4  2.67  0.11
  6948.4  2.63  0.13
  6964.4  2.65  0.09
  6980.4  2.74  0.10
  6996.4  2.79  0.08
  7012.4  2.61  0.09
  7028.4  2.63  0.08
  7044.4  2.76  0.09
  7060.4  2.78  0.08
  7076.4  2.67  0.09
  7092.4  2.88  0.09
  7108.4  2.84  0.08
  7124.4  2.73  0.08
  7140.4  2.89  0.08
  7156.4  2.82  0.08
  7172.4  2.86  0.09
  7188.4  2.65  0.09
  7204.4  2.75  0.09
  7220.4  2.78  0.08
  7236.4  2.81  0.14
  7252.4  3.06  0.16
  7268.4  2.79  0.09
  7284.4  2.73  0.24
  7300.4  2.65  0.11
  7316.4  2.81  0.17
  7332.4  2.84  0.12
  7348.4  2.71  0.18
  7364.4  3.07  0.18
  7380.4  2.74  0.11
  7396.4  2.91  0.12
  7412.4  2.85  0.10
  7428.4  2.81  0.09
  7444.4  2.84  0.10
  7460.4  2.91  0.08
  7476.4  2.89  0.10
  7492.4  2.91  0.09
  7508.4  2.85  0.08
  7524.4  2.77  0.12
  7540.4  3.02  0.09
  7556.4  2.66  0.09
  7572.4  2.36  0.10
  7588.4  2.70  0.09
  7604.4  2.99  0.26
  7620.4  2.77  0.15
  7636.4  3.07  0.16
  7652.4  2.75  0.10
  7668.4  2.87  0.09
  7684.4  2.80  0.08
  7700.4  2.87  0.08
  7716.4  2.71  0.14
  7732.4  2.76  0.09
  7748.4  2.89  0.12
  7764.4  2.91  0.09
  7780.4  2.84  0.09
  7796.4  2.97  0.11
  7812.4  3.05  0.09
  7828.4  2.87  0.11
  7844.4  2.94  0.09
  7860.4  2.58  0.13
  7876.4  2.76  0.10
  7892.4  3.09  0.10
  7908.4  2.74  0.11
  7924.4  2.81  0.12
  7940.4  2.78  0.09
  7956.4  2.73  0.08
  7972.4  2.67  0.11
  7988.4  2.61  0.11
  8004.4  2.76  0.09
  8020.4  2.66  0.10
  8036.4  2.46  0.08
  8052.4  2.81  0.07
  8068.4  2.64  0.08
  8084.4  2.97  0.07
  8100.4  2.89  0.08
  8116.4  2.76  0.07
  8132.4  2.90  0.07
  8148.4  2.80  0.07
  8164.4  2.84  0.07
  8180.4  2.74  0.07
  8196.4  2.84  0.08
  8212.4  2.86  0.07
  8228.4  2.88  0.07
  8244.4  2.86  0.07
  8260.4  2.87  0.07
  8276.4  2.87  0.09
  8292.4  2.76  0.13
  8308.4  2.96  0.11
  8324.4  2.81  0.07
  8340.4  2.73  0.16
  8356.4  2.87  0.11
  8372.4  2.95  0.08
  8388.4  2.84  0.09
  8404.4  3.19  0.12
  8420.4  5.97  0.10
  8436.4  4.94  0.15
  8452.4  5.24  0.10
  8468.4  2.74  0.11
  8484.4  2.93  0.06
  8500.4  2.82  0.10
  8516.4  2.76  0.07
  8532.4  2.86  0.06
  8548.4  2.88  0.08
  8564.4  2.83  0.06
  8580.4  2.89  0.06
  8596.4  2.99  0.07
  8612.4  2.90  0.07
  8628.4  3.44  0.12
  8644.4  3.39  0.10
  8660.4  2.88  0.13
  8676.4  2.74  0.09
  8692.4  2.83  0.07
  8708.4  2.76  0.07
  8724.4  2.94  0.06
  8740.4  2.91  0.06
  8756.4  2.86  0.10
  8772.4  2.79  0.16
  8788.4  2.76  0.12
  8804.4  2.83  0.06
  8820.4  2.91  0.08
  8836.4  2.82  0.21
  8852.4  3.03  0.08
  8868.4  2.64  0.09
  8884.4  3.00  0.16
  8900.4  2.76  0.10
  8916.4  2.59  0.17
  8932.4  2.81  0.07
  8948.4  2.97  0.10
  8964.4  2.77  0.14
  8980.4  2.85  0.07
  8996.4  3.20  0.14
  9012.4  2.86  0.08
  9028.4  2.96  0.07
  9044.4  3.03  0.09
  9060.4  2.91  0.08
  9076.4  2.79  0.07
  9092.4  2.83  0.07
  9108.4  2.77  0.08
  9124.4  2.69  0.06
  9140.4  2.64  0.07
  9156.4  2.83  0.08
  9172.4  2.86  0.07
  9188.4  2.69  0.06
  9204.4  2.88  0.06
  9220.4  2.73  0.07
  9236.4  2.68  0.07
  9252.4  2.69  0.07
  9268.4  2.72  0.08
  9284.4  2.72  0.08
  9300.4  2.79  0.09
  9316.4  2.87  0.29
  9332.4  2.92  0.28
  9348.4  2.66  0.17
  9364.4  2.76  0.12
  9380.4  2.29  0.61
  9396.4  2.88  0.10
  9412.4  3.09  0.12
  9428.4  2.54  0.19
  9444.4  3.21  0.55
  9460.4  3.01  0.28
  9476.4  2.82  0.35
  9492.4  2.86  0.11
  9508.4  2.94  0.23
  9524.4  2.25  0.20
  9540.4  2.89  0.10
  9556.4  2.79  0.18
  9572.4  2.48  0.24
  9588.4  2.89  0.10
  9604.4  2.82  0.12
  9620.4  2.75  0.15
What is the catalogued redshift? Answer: 0.284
